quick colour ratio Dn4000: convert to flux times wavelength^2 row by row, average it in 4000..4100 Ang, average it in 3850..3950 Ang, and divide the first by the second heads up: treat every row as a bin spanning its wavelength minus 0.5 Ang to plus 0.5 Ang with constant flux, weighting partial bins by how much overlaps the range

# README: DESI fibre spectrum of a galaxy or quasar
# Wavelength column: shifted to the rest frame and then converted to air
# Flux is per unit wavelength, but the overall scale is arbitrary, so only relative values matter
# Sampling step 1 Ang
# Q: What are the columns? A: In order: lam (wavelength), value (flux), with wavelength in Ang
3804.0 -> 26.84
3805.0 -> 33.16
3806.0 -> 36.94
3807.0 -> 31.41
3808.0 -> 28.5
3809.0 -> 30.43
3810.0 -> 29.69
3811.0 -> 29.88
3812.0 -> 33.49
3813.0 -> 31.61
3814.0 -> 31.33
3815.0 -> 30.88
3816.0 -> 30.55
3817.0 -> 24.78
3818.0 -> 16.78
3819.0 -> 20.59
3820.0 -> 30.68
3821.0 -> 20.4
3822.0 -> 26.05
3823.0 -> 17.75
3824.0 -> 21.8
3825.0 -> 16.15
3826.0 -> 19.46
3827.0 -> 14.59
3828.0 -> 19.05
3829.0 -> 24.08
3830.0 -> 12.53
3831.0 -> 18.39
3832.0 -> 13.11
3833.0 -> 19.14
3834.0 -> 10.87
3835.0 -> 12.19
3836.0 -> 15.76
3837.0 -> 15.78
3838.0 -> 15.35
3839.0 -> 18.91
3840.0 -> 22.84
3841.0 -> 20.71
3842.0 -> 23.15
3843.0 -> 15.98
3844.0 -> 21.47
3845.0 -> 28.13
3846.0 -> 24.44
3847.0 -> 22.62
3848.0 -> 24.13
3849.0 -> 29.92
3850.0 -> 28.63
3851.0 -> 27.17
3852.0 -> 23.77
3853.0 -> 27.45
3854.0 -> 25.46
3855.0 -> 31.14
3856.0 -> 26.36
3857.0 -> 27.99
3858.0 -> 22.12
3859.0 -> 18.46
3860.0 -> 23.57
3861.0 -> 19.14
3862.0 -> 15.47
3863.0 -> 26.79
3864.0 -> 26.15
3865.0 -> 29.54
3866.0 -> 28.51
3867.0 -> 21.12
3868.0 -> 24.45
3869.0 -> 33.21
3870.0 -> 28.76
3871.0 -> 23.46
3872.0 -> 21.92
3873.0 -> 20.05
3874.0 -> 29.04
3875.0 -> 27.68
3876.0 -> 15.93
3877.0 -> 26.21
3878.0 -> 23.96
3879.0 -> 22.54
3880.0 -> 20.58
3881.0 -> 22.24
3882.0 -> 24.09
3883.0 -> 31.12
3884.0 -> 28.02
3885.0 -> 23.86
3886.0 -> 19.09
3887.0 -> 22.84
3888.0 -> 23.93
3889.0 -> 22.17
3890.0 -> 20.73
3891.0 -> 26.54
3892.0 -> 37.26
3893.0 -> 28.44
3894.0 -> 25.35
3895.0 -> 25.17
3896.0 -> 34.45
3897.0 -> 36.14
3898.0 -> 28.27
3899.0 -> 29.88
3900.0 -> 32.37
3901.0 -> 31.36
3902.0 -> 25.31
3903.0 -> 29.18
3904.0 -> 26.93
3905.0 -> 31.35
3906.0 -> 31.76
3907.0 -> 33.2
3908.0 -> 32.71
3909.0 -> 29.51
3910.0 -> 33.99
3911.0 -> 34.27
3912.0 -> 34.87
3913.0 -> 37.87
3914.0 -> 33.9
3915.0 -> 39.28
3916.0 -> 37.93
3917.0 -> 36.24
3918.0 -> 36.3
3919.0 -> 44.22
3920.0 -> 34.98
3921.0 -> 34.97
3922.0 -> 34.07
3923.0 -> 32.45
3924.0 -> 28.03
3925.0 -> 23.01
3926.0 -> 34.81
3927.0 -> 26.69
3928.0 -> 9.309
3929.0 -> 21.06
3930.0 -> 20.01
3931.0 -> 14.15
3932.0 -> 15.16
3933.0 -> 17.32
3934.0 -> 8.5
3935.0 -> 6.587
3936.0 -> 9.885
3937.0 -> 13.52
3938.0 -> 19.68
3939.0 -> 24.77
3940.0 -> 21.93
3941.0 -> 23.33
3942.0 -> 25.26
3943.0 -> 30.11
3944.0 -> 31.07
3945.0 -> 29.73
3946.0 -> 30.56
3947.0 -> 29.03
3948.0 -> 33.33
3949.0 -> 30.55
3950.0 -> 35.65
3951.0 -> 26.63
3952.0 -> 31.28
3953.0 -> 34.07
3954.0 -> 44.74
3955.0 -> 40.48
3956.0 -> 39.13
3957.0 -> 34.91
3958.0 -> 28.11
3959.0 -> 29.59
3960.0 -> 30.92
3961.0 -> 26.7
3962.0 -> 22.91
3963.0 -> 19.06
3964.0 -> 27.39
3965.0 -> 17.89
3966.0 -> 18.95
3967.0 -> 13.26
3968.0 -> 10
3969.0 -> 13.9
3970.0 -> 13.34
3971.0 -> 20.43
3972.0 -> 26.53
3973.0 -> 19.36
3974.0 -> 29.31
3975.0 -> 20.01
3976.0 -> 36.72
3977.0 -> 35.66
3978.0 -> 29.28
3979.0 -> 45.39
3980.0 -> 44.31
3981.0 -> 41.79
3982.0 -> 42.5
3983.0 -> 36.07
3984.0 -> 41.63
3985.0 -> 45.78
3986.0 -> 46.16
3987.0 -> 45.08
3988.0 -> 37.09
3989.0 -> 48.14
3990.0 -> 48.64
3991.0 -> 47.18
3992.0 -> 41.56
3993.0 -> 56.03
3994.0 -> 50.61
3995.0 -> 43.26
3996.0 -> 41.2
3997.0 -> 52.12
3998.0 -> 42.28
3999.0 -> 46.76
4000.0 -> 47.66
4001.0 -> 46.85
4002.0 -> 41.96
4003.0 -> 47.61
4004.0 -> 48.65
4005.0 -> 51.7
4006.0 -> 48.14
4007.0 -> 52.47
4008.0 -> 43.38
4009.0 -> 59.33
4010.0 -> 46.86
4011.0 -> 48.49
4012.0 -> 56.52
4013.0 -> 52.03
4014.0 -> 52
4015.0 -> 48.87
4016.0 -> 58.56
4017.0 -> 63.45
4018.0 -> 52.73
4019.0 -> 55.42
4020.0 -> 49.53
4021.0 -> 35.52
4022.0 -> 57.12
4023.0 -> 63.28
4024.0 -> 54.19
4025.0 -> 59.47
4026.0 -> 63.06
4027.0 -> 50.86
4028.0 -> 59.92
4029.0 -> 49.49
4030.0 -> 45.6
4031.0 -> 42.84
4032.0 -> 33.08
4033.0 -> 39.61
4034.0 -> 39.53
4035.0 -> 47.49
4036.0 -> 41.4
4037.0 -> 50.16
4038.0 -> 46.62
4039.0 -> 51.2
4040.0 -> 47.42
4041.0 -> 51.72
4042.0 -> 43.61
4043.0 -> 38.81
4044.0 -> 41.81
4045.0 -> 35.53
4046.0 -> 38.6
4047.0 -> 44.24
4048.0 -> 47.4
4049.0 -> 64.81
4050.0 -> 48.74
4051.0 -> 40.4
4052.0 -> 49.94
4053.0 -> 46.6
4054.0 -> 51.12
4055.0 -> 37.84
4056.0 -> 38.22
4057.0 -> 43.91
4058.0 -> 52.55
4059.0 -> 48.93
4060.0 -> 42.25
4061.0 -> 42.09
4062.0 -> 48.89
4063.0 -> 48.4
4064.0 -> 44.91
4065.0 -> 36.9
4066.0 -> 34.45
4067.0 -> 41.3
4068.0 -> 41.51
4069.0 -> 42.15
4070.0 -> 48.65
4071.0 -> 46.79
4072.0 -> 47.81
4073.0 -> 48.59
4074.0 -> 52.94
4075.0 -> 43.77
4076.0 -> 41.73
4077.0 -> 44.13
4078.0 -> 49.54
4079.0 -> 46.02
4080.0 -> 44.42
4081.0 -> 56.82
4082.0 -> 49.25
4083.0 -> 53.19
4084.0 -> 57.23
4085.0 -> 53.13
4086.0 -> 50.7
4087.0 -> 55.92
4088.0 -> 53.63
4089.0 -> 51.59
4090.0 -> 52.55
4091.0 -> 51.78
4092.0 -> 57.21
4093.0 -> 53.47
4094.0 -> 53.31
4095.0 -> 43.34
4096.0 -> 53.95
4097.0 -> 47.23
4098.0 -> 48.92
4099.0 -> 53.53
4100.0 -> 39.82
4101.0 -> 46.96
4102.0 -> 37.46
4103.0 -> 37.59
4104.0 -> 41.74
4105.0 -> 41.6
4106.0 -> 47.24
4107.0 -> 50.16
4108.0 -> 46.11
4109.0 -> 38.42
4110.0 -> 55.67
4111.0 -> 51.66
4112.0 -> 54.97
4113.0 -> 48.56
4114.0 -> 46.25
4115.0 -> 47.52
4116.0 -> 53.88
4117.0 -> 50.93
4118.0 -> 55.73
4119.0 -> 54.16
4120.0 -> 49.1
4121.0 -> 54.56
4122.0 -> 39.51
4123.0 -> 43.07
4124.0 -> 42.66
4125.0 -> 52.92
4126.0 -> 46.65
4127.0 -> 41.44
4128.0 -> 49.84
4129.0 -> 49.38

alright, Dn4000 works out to 1.96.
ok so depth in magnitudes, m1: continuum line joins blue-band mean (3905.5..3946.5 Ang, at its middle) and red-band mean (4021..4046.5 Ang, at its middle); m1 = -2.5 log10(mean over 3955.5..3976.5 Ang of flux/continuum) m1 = 0.41 mag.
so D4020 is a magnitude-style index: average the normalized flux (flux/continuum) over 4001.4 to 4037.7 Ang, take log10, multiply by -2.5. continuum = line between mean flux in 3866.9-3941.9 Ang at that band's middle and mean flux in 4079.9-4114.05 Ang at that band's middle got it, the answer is -0.24 mag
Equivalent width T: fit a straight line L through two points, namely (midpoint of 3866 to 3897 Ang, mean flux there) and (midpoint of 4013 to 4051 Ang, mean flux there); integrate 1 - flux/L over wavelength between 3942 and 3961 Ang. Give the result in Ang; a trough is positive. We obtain 2.06 Ang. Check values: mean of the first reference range 25.4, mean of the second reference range 48.9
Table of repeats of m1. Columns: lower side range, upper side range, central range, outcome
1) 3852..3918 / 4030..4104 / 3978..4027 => -0.22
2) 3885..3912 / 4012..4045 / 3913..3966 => 0.27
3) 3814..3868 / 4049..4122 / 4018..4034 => -0.21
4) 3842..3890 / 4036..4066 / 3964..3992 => 0.15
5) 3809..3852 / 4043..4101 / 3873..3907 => 0.07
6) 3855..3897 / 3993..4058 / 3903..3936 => 0.11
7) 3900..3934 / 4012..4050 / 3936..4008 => 0.15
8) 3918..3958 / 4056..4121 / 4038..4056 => -0.09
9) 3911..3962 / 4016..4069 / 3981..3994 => -0.20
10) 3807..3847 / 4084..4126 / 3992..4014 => -0.24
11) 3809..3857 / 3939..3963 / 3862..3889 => 0.04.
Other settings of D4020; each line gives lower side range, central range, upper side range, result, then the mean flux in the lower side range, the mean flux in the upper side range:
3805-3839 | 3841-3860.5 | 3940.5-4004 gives 0.01 mag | 22.8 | 34.5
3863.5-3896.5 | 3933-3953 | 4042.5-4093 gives 0.33 mag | 25.4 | 47.1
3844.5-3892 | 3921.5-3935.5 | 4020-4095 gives 0.46 mag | 24.8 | 47.7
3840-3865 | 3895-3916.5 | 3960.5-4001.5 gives -0.13 mag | 24.3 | 35.1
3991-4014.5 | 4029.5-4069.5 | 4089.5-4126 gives 0.10 mag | 48.6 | 48.4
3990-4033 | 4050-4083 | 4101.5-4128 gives 0.07 mag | 50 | 47.3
